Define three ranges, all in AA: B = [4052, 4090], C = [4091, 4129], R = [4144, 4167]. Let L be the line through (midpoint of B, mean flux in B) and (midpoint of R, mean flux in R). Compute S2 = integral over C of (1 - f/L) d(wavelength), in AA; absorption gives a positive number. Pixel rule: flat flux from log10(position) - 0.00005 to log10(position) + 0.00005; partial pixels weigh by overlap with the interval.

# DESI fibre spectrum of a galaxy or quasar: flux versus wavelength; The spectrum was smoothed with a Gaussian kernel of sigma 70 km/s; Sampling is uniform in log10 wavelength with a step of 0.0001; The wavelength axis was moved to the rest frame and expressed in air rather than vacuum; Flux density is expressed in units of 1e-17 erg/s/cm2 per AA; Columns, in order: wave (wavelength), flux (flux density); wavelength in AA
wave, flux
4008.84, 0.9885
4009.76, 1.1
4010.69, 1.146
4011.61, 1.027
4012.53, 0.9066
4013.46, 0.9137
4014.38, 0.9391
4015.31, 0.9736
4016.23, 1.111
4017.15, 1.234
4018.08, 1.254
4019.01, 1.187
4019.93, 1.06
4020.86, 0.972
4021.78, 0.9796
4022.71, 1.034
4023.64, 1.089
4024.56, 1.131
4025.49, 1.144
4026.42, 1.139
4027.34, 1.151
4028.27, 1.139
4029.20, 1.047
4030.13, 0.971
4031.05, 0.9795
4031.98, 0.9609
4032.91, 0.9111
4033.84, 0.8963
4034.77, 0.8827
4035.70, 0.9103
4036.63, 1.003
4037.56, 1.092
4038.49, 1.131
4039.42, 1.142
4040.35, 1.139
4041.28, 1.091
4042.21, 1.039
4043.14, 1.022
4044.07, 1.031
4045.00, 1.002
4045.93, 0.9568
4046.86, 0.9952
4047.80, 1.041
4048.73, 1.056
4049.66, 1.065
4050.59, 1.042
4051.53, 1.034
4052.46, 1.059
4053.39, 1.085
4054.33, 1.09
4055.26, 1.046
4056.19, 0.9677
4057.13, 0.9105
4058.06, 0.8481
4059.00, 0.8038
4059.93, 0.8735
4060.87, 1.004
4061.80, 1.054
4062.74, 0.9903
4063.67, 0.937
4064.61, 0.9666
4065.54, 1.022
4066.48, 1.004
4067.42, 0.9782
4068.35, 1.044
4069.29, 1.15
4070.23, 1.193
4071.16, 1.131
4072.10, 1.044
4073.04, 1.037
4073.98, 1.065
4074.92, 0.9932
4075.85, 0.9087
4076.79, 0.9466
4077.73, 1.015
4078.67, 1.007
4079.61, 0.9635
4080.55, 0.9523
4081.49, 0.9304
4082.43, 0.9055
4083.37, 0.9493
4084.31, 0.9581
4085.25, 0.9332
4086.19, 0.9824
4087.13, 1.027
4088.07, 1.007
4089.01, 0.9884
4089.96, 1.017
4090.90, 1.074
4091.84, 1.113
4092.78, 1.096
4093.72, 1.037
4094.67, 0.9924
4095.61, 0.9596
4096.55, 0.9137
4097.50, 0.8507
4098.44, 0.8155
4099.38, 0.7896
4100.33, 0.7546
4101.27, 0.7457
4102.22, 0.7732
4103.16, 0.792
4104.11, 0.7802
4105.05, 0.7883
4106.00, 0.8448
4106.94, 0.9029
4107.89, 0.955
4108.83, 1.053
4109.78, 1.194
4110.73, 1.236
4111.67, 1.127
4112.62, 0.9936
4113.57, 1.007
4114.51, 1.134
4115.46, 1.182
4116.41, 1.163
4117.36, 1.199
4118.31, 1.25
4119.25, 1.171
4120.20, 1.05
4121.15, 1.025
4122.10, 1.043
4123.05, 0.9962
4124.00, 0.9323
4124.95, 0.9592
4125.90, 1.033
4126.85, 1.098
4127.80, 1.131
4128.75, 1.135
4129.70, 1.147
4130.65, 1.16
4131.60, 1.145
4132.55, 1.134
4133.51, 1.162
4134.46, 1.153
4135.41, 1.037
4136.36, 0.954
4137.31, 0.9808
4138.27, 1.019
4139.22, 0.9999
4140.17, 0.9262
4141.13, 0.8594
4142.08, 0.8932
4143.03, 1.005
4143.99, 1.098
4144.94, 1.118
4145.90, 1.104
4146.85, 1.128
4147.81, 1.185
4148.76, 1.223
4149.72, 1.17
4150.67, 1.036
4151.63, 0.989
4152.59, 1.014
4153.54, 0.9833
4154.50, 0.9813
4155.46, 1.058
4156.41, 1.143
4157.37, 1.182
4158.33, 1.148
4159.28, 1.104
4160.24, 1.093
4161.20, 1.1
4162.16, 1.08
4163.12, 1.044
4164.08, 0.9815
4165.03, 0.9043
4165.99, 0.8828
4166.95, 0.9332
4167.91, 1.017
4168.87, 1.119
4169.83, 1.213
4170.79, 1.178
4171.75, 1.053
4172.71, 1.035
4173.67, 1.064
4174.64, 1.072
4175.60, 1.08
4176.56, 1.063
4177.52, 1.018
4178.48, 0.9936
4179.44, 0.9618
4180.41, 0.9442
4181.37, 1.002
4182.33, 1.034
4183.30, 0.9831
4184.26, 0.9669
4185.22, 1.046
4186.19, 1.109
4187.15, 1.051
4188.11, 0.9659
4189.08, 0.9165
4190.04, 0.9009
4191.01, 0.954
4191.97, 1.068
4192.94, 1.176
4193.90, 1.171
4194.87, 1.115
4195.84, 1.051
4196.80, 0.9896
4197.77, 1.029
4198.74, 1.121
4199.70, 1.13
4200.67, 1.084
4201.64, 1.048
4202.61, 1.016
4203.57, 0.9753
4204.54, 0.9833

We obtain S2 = 1.07 AA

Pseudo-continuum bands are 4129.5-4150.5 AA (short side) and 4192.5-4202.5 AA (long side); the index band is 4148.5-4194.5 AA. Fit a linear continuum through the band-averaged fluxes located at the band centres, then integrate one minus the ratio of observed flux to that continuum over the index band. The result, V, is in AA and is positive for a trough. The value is 1.5 AA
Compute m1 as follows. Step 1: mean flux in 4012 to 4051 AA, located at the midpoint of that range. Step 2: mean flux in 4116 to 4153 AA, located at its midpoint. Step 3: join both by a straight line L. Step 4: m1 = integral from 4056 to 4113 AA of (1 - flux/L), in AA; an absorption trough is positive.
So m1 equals 4.8 AA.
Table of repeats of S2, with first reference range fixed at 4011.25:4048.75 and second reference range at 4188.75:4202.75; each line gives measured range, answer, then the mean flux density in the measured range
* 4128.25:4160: -0.7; 1.07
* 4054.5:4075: 0.8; 1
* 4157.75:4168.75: 0.2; 1.03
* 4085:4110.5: 2.7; 0.935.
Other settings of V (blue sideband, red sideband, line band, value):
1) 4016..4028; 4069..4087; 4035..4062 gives 1.1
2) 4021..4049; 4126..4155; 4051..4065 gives 0.9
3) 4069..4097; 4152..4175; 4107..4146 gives -1.3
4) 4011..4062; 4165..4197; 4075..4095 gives 0.8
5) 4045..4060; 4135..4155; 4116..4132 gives -1.1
